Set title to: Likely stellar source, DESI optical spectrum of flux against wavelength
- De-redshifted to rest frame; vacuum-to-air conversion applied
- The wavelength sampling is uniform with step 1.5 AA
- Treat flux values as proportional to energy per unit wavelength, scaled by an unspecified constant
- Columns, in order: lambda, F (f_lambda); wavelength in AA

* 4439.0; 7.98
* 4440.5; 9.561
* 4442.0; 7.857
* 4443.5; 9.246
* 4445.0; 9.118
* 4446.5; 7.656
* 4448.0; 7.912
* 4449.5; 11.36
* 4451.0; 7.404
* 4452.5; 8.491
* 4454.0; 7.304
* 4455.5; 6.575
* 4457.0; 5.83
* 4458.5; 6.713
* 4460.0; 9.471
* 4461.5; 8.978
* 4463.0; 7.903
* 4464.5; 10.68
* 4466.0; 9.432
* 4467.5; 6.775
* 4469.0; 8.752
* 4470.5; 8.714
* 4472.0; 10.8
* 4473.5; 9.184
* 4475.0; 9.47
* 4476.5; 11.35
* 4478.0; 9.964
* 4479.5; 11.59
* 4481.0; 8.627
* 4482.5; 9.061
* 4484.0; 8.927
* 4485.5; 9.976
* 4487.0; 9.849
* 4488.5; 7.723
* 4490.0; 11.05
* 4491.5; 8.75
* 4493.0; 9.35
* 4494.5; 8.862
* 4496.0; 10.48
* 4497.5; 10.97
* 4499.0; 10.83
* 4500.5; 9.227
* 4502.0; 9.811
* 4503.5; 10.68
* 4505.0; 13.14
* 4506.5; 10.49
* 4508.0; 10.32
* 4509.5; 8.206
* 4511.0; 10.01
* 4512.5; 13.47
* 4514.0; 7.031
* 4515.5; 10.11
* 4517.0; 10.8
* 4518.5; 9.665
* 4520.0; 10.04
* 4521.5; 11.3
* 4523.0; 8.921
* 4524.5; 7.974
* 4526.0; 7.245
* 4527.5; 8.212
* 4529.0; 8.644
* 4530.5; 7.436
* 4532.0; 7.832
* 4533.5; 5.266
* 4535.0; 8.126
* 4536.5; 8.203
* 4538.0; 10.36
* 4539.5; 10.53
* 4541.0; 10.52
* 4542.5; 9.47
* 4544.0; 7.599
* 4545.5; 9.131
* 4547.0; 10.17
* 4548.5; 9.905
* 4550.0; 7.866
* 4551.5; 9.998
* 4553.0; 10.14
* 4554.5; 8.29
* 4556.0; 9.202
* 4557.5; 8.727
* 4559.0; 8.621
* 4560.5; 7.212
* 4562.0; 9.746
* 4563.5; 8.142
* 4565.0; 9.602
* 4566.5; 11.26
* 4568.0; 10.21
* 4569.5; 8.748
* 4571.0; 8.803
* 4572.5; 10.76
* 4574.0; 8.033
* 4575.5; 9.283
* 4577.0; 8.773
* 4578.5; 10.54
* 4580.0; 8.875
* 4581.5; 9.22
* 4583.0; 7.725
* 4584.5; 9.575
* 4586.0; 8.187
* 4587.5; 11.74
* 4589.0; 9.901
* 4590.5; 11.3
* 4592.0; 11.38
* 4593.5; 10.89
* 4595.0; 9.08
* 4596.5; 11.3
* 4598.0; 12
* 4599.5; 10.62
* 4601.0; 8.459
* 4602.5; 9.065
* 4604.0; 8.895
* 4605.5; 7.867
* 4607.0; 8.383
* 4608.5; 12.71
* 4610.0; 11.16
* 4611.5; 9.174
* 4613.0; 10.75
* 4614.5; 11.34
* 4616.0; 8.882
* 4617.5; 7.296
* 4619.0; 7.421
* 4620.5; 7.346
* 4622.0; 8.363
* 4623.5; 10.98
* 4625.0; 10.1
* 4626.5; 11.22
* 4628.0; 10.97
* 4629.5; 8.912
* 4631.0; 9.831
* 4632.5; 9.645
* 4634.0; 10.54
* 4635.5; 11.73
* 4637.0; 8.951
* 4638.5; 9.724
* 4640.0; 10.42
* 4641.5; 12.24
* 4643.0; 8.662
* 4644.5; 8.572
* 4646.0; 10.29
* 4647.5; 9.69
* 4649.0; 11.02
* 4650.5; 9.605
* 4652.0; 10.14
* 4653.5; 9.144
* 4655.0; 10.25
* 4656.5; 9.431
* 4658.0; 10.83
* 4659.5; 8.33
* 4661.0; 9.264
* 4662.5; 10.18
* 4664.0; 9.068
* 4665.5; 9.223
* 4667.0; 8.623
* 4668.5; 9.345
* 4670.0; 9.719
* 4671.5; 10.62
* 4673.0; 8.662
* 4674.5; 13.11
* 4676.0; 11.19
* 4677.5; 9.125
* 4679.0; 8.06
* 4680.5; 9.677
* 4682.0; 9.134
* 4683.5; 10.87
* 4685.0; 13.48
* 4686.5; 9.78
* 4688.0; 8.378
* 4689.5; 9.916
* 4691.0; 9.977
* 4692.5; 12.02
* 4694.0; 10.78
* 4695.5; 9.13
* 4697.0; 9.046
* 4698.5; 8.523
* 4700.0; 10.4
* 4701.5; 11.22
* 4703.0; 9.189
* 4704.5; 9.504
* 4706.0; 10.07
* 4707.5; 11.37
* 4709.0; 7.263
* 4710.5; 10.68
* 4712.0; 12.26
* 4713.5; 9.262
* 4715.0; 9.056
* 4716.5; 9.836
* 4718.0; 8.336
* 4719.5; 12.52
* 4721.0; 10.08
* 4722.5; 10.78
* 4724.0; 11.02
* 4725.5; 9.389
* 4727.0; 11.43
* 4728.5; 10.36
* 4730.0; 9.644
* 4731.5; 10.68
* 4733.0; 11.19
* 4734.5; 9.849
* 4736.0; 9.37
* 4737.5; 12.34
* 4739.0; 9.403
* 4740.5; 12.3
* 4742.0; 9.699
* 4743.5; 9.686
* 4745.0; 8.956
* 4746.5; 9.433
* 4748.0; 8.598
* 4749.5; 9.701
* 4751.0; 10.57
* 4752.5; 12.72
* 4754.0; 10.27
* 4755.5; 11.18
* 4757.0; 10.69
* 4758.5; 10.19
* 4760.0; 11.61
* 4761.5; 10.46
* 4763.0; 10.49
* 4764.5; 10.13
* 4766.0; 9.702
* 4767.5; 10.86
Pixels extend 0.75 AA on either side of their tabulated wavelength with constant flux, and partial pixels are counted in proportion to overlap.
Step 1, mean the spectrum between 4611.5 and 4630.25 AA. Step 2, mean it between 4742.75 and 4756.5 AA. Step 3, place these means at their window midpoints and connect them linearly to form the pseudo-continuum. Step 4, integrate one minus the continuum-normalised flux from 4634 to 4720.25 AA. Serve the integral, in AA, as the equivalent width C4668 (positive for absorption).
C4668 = -1.78 AA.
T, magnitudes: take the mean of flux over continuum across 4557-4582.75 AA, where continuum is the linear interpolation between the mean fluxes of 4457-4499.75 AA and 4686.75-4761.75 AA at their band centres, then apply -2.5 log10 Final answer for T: 0.06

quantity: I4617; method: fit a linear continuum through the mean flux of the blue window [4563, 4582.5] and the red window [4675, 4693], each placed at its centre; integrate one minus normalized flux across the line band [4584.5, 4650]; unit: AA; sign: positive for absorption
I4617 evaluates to -1.5 AA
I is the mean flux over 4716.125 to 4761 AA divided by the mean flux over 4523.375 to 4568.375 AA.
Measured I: 1.2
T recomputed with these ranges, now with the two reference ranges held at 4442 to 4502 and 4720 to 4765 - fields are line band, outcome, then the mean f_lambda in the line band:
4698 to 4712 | 0.03 mag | 9.96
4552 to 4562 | 0.08 mag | 8.81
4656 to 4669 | 0.07 mag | 9.37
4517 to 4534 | 0.09 mag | 8.56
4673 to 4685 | -0.02 mag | 10.3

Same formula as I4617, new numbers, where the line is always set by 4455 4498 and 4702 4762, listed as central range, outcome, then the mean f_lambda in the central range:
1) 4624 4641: -0.7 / 10.2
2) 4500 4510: -1.1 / 10.3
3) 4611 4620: 0.6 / 9.09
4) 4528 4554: 1.6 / 8.88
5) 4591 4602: -0.9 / 10.5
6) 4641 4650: -0.1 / 10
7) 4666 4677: -0.1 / 10.1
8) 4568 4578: 0.4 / 9.19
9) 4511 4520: -0.8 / 10.2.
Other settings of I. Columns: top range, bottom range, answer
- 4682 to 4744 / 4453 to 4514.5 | 1.09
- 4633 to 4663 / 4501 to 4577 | 1.07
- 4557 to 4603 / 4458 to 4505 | 1.01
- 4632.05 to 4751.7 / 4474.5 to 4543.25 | 1.05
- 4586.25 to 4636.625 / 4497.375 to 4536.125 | 1.06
